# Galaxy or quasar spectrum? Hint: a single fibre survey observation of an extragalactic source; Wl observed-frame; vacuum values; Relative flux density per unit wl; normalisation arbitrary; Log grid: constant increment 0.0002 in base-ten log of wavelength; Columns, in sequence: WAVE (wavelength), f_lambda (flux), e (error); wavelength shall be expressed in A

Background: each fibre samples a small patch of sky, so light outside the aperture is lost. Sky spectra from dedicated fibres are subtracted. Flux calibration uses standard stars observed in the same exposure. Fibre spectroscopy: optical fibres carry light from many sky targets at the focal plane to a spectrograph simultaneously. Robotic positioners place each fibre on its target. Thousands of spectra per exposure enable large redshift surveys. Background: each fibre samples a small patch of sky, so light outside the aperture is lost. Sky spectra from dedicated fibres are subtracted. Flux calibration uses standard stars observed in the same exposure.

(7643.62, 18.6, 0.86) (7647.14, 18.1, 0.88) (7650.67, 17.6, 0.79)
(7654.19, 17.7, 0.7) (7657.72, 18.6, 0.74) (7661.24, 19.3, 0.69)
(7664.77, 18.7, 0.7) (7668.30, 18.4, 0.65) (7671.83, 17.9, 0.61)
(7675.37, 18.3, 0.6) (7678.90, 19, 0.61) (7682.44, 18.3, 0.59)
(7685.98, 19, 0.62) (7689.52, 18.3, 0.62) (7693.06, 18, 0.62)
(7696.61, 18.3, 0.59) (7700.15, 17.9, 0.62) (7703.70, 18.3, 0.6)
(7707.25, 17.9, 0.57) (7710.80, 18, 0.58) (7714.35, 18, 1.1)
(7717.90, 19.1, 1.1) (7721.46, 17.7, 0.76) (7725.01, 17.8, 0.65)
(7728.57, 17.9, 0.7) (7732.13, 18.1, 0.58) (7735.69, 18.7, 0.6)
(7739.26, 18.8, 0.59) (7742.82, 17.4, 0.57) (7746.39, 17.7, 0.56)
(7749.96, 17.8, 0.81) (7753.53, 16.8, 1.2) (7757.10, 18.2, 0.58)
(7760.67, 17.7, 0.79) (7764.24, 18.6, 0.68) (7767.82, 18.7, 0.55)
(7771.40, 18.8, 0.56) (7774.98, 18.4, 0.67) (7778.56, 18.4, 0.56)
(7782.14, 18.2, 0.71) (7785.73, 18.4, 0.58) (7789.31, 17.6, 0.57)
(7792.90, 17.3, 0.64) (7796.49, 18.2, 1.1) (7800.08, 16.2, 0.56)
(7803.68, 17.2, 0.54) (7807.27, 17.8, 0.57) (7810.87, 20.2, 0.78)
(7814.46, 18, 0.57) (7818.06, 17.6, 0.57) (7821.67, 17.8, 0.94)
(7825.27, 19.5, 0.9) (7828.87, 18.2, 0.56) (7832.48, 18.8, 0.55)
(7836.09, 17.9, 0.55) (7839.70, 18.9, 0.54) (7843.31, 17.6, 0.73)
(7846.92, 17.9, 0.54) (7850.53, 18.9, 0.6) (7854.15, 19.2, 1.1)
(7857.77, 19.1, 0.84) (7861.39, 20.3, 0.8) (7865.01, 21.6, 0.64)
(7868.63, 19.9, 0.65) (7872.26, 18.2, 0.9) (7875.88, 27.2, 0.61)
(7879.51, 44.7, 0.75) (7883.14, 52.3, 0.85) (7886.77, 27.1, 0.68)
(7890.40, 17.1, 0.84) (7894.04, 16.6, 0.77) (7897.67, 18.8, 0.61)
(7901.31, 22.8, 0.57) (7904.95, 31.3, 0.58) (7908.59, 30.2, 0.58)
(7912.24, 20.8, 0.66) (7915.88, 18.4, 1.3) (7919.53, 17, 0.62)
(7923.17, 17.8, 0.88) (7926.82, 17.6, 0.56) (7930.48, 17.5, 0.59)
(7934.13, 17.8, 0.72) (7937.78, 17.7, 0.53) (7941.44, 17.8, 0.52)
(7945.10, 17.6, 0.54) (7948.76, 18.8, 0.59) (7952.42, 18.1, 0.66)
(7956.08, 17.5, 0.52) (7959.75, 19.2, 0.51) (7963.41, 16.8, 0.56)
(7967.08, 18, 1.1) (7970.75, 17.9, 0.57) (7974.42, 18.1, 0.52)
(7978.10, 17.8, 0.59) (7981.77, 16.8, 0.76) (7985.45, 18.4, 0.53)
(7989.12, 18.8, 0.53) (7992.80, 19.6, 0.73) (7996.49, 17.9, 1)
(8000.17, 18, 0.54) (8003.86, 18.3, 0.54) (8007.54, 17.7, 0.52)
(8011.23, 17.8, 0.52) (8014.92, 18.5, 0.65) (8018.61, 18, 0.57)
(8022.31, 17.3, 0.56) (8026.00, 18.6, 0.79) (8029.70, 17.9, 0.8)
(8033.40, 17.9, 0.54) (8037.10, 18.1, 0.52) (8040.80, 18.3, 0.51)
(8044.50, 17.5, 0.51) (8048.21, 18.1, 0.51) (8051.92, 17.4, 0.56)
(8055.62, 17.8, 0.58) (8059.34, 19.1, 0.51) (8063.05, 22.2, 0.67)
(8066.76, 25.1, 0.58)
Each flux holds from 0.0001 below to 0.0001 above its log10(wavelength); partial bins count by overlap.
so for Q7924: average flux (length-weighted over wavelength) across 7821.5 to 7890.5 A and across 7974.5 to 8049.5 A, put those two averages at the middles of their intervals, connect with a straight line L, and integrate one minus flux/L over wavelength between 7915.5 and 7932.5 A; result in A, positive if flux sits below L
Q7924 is 2.6 A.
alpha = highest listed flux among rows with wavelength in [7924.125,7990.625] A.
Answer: 19.2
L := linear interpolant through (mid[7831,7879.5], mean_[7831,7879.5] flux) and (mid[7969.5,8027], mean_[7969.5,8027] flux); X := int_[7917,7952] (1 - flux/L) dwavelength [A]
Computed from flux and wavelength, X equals 2.6 A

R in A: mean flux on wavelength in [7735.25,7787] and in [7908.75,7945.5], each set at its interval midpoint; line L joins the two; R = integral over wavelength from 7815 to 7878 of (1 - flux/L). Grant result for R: -3.6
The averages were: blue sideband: 18.2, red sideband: 18.6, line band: 19.4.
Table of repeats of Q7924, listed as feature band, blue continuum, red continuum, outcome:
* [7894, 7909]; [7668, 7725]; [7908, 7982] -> -4.8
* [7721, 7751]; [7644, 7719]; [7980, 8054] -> 0.4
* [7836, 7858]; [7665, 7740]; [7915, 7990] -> -0.6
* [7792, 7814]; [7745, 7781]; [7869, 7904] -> 3.3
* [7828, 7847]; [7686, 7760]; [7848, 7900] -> 3.8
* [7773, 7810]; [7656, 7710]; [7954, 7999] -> 0.9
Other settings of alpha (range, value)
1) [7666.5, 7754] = 19.1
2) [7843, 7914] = 52.3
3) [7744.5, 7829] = 20.2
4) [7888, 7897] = 17.1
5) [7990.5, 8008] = 19.6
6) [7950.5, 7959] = 18.1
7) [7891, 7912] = 31.3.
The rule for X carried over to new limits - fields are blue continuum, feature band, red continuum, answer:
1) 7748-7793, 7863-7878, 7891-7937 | -1.9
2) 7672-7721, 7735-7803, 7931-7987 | 0.8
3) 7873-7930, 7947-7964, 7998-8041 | 2.8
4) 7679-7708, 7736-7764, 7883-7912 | 3.2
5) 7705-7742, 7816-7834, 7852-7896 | 3.6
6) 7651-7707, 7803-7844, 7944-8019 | -0.2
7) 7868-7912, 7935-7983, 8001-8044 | 9.6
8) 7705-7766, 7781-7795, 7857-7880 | 1.6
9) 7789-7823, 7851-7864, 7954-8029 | -1.3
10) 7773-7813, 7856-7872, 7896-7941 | -0.5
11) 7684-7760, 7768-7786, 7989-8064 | -0.4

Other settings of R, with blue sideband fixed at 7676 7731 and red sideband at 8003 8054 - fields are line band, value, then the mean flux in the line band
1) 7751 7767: 0.3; 17.9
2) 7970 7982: 0.2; 17.7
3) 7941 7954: -0.1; 18.1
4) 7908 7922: -2.0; 20.7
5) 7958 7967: 0.0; 18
